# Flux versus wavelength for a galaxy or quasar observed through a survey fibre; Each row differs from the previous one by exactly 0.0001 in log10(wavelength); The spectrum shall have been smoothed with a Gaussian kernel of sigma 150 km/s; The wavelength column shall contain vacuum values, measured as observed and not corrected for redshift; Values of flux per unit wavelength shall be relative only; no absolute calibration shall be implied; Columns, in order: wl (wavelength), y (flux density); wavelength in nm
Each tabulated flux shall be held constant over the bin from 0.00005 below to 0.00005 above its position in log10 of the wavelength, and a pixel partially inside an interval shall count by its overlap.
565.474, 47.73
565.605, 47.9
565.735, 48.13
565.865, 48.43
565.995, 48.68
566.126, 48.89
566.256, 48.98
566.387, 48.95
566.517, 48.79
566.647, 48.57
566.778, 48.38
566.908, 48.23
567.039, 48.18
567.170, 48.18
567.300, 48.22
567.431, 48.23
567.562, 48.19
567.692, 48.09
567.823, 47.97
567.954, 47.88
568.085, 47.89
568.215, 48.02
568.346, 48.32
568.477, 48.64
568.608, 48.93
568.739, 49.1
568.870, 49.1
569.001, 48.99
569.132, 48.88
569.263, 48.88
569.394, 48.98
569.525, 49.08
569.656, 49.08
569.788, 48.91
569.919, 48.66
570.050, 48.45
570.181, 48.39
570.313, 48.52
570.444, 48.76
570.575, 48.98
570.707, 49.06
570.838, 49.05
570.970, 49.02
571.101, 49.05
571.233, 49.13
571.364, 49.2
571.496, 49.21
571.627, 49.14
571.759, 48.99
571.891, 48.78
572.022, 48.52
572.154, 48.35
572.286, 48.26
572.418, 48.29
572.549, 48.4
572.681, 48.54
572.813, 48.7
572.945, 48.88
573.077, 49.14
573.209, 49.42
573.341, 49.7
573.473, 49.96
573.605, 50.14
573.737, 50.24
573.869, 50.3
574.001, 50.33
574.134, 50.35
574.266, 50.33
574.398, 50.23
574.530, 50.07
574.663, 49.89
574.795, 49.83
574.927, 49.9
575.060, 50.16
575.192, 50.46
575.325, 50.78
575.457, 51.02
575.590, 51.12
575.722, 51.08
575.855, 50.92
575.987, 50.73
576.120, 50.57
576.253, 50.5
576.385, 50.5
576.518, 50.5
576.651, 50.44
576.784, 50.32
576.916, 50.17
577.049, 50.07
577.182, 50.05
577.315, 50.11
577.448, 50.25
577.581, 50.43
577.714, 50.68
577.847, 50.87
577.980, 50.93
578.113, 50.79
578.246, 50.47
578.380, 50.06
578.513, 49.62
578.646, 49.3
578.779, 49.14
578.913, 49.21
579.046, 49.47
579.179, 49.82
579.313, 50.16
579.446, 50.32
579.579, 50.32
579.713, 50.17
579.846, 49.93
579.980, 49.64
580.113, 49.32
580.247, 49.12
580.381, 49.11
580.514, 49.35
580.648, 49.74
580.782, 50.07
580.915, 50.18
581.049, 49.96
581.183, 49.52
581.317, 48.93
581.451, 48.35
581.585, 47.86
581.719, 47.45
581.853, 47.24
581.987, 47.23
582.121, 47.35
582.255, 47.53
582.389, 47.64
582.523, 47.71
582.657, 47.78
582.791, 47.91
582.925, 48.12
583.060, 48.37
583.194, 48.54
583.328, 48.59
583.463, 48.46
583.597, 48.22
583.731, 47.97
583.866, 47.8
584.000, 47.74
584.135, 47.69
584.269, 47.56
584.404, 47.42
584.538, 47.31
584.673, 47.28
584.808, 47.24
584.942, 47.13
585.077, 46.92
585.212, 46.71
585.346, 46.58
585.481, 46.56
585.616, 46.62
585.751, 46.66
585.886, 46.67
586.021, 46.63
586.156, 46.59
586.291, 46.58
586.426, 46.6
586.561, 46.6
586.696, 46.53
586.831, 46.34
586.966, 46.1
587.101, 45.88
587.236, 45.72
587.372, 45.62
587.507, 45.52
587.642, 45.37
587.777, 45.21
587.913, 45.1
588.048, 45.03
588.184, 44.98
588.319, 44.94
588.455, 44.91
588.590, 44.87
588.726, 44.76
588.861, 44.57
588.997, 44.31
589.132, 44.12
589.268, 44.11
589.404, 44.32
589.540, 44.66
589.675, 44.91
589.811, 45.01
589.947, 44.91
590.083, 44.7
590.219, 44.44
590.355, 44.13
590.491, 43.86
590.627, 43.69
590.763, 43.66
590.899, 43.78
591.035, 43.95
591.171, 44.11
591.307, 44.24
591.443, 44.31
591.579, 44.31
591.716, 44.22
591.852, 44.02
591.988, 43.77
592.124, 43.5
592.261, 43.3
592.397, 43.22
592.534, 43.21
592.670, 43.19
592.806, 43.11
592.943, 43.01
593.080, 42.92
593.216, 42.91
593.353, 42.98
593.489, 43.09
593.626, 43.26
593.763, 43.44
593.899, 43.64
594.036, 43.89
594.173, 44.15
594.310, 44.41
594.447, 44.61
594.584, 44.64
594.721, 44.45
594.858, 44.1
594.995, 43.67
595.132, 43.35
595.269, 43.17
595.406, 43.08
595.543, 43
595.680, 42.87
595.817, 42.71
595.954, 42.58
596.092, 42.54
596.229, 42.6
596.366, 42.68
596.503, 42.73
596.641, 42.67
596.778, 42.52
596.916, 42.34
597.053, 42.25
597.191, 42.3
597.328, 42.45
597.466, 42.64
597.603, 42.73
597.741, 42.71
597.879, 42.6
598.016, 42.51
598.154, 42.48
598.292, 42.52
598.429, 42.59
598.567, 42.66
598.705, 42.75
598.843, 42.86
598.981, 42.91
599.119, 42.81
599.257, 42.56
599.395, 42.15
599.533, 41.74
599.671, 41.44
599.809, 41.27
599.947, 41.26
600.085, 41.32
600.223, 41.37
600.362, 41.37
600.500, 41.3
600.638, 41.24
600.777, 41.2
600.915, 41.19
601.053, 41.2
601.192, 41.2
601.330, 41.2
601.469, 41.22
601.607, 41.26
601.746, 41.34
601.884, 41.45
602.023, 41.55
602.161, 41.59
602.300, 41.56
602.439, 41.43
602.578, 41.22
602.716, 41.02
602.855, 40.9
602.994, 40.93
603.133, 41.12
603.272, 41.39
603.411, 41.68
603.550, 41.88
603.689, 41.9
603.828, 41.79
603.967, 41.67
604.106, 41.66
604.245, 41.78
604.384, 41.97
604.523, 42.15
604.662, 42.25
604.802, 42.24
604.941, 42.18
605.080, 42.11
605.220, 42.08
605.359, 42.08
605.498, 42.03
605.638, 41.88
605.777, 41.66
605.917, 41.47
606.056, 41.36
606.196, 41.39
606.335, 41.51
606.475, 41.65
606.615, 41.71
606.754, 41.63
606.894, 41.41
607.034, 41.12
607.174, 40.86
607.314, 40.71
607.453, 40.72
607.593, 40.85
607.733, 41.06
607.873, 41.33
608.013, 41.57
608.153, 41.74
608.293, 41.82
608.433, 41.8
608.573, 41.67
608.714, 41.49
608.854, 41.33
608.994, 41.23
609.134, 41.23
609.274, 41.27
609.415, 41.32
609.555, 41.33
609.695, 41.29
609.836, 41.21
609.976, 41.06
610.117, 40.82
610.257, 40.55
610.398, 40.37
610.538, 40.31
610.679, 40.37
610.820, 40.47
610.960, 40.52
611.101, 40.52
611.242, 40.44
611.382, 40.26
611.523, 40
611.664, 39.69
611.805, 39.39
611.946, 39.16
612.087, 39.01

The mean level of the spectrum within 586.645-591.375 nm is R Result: 44.8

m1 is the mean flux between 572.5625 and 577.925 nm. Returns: 50.2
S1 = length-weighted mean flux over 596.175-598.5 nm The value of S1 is 42.6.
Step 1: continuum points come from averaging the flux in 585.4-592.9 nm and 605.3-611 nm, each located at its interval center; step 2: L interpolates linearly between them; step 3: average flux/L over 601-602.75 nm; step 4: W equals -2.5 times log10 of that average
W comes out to 0.03 mag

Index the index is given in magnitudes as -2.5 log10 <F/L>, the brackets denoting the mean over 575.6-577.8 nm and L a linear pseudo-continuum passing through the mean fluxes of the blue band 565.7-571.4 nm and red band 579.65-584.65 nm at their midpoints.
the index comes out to -0.043 mag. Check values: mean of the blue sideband 48.6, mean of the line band 50.5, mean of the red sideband 48.4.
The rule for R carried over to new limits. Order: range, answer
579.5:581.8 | 49.3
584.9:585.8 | 46.7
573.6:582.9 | 49.7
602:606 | 41.7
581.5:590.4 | 46.4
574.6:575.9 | 50.5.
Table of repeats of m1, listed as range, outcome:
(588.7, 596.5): 43.7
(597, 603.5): 41.8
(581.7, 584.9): 47.8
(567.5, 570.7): 48.6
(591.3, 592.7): 43.8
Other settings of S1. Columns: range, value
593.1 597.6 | 43.2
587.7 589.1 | 44.9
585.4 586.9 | 46.6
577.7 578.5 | 50.5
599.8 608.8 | 41.5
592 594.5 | 43.4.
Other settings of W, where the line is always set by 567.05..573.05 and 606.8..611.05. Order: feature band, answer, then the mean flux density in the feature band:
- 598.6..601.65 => 0.03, 41.7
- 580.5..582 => -0.05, 48.8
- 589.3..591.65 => 0.01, 44.3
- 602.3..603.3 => 0.03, 41.1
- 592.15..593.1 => 0.03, 43.1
